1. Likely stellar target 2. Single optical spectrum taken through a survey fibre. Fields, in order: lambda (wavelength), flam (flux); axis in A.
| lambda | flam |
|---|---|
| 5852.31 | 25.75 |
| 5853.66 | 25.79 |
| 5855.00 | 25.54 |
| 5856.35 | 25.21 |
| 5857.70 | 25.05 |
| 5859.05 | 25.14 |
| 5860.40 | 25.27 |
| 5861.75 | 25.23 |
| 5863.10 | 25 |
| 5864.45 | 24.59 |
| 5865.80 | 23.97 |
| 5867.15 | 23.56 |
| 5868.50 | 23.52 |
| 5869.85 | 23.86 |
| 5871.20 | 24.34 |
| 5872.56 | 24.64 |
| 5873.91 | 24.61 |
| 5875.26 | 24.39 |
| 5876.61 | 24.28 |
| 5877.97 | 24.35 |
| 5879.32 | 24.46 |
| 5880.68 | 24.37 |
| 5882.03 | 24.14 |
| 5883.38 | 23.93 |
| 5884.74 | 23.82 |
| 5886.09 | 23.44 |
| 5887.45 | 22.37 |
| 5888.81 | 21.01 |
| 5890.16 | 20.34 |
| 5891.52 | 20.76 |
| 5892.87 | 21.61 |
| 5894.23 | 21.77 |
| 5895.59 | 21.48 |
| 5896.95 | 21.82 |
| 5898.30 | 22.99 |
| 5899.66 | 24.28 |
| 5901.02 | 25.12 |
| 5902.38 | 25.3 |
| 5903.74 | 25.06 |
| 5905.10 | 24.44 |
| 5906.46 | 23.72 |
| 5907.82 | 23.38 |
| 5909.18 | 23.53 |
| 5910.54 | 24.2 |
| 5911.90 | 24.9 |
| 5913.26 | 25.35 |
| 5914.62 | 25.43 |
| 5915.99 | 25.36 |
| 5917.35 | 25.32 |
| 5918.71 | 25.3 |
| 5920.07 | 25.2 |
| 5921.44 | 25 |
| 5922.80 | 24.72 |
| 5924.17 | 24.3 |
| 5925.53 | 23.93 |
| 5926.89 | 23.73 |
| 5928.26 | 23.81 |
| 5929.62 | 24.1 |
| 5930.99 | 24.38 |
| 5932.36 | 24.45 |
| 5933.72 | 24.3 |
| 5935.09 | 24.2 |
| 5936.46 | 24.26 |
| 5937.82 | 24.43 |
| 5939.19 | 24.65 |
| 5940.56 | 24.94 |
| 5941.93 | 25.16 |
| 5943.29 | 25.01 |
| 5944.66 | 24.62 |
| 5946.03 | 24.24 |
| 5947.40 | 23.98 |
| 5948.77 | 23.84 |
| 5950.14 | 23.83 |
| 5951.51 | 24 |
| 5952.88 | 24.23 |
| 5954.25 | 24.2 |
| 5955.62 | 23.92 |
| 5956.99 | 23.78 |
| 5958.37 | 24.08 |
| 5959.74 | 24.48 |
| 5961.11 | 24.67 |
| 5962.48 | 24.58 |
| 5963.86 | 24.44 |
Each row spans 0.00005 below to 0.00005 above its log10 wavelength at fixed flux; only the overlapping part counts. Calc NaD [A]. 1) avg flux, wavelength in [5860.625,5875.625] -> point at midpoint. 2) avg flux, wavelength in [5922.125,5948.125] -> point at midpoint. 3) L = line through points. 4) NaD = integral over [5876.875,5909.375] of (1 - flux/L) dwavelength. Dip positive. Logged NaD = 1.51 A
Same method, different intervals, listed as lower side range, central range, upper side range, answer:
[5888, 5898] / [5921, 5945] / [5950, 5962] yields -1.4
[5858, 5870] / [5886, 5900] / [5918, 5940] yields 1.5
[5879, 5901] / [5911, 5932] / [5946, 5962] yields -1.2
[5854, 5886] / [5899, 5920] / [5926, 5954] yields -0.3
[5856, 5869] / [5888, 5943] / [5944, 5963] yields 0.9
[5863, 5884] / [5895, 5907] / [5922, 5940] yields 0.2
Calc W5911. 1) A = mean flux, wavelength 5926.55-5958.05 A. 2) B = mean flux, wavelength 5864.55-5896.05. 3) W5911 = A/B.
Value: 1.04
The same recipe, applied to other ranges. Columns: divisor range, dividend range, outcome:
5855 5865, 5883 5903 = 0.90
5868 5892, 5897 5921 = 1.05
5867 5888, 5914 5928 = 1.03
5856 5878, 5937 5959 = 0.99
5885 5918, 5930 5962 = 1.04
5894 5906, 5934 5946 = 1.04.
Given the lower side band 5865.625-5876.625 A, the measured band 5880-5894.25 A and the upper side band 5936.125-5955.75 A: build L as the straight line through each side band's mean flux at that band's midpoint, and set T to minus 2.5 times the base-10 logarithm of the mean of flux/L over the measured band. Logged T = 0.08 mag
